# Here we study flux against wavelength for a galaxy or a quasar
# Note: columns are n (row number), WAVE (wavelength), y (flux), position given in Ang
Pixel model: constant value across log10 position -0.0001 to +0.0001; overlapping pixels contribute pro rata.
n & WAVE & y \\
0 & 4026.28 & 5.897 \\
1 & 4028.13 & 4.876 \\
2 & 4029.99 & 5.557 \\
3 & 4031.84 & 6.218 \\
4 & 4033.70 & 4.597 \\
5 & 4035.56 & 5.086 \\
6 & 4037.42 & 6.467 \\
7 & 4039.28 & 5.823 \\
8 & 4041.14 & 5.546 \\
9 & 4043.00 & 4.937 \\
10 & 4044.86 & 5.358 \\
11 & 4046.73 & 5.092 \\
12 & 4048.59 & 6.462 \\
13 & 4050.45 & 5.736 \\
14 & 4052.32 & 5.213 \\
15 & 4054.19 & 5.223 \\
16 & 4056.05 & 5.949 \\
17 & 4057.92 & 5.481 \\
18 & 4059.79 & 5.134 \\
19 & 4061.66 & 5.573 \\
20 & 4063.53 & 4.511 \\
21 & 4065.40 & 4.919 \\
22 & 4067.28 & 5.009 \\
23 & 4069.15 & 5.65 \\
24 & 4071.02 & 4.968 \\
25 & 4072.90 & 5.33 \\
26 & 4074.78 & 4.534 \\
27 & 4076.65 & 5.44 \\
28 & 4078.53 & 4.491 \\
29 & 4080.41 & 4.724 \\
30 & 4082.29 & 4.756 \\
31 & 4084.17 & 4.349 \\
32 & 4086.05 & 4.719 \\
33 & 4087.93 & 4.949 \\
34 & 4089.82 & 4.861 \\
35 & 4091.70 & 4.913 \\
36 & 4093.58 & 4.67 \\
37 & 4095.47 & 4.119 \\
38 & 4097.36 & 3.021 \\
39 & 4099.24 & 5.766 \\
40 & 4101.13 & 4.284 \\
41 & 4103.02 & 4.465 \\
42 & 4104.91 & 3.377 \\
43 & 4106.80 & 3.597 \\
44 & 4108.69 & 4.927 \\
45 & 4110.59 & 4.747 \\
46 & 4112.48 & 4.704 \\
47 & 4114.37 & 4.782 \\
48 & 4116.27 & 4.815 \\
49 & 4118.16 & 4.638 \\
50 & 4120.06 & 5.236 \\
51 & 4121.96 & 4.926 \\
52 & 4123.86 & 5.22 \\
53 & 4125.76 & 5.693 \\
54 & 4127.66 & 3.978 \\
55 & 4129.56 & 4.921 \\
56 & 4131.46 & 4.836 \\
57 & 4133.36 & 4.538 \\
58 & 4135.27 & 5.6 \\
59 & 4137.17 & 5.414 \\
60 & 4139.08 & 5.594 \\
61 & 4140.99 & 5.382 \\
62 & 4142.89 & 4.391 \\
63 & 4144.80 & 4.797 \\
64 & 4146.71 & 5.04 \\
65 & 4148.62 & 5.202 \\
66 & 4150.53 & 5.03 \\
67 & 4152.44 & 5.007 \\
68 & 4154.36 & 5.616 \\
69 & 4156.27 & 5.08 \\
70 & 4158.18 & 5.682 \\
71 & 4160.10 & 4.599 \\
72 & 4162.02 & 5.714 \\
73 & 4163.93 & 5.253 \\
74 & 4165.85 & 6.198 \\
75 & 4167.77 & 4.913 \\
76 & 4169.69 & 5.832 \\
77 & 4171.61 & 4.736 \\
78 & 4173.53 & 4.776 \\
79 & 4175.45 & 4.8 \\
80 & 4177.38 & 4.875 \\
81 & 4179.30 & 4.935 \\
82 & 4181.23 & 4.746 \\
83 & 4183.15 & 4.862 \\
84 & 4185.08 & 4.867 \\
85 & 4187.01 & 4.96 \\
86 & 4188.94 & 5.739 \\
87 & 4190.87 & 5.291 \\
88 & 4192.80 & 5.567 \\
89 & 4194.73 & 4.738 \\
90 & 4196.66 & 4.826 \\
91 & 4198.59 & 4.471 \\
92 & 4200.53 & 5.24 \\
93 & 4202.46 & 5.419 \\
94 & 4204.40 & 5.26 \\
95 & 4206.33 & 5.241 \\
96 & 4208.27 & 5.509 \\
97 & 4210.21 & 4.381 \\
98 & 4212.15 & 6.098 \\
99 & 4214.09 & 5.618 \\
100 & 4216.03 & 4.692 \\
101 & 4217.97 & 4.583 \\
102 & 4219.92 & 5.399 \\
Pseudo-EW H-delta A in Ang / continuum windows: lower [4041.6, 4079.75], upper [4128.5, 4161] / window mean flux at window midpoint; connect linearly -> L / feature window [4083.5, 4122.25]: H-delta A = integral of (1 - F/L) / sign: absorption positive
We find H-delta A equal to 4.59 Ang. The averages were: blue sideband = 5.25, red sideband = 5.1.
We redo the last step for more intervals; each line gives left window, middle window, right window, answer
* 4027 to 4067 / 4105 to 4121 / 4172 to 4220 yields 2.0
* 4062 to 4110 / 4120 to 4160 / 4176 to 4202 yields -2.0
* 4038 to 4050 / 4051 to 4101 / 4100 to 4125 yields 2.0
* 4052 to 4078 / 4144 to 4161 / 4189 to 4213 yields 0.2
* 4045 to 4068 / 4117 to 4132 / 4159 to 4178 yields 0.9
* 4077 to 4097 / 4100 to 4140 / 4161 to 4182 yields 0.5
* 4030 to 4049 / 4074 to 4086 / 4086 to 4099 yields 0.1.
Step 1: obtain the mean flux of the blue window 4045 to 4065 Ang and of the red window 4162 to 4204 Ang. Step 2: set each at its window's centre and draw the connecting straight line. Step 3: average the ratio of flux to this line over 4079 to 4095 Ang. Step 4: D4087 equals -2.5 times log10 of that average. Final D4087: 0.14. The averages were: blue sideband 5.42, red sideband 5.11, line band 4.72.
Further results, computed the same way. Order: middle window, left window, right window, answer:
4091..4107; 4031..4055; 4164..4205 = 0.25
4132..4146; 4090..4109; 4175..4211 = -0.11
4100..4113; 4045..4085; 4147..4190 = 0.20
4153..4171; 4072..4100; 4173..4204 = -0.10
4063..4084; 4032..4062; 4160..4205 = 0.10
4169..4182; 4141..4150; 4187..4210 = 0.03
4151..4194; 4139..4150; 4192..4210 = -0.02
